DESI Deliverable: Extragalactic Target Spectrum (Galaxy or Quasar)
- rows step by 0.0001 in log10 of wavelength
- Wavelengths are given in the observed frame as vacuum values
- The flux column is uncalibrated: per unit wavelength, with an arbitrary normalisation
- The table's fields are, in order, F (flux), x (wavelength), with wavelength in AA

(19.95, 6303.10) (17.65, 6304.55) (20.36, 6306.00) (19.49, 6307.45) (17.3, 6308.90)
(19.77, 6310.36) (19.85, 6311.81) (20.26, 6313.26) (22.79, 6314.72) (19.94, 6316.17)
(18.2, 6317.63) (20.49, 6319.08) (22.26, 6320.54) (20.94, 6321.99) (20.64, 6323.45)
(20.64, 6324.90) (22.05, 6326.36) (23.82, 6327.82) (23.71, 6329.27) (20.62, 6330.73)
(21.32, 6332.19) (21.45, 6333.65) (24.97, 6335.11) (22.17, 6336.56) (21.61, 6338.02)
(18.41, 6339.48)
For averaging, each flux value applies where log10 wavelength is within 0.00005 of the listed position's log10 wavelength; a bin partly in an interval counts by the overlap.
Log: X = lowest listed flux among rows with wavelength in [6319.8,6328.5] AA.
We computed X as 20.64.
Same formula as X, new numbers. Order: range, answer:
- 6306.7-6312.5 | 17.3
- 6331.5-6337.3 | 21.32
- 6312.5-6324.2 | 18.2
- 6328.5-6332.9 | 20.62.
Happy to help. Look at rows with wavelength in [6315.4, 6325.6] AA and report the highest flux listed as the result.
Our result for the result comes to 22.26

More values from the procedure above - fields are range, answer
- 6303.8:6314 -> 20.36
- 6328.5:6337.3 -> 24.97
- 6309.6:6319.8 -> 22.79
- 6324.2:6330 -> 23.82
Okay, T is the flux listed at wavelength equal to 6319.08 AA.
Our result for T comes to 20.49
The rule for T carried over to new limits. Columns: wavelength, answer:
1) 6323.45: 20.64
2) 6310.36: 19.77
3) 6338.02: 21.61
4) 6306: 20.36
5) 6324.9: 20.64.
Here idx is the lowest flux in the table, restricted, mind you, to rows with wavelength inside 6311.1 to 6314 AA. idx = 19.85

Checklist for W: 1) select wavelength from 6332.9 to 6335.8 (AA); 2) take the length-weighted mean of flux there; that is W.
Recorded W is 23.1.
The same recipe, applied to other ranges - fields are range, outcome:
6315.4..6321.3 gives 20.3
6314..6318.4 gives 20.3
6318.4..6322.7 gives 21.2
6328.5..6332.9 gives 21.9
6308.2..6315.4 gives 20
